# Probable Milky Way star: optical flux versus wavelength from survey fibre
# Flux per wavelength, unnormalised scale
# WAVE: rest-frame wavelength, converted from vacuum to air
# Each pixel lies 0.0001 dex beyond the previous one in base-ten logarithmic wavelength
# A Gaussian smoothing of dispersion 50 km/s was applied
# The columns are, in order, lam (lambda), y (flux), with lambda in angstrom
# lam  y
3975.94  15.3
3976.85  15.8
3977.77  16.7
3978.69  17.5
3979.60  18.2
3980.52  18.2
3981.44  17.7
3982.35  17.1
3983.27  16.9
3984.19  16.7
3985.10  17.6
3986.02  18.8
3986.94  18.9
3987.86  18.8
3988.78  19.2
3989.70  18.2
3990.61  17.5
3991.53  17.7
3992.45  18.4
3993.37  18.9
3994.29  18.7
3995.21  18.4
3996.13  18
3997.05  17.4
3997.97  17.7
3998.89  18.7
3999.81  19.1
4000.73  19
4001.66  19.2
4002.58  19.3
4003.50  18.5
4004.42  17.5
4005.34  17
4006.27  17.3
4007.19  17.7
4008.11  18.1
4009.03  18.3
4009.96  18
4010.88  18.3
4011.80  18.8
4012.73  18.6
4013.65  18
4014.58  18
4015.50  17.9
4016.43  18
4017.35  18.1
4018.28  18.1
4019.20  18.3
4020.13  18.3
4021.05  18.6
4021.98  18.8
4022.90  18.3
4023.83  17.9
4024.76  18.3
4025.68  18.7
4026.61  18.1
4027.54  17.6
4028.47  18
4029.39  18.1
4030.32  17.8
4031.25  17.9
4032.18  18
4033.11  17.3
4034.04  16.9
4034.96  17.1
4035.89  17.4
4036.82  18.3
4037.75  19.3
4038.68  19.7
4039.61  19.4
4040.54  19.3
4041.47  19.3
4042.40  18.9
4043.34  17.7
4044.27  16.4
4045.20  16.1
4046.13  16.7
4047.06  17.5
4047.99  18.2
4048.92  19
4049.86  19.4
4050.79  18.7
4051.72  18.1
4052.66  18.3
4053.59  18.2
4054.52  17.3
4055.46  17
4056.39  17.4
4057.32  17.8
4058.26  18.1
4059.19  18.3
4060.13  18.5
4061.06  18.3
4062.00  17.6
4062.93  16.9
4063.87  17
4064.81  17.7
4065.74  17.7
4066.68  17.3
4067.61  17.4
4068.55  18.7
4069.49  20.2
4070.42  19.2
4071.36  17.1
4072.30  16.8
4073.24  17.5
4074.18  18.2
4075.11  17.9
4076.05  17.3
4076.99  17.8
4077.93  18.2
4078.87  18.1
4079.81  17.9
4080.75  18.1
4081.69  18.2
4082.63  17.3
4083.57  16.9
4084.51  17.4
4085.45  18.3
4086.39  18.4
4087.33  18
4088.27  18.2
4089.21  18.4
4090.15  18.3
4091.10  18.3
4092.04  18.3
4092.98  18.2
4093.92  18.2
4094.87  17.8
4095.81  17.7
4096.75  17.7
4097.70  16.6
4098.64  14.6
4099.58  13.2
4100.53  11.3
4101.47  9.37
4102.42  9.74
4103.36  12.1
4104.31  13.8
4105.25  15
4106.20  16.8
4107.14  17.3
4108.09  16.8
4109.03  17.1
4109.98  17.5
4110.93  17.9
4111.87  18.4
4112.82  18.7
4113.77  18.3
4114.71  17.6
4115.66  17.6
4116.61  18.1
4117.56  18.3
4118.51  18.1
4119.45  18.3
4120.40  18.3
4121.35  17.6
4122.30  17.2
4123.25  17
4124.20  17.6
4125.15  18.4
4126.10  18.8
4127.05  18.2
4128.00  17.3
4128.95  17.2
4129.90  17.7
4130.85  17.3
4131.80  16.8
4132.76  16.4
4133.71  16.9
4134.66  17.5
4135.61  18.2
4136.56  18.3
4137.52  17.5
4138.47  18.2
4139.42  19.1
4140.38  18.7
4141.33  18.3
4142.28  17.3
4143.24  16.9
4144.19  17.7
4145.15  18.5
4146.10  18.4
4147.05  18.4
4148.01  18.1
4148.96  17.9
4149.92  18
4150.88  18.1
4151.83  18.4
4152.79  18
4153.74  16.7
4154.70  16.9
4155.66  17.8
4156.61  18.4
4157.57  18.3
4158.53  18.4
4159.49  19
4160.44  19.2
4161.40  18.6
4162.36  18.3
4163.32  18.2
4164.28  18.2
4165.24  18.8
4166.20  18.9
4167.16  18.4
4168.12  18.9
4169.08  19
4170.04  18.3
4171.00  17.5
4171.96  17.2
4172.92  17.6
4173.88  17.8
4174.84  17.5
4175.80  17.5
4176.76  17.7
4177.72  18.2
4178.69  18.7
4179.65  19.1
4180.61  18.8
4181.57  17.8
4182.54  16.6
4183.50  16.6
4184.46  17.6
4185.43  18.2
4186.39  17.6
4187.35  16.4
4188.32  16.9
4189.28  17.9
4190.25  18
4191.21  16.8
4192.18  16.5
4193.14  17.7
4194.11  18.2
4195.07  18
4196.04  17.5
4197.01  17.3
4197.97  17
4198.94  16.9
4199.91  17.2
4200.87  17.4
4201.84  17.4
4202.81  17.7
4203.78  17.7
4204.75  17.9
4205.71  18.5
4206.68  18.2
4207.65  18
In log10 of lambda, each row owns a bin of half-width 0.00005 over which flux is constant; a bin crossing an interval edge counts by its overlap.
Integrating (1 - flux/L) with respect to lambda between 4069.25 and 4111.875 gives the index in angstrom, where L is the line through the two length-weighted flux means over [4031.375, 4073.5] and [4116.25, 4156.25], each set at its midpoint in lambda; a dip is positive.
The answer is 2.49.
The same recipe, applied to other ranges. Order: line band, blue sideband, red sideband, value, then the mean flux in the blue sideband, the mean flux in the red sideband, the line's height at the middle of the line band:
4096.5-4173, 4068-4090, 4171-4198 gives 1.8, 18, 17.6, 17.8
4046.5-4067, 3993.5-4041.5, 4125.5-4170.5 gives 0.3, 18.2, 18.1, 18.2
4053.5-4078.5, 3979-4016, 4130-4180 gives 0.4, 18.2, 18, 18.1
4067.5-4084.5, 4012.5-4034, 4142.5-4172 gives 0.2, 18.1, 18.2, 18.1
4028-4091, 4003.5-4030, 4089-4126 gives -1.9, 18.1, 16.7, 17.4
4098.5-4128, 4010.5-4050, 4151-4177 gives 2.7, 18.1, 18.1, 18.1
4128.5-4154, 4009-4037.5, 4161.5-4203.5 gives 0.1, 18.1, 17.8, 17.8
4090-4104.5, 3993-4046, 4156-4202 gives 2.2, 18.2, 17.9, 18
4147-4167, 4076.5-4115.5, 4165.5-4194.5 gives -0.8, 16.8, 17.8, 17.5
